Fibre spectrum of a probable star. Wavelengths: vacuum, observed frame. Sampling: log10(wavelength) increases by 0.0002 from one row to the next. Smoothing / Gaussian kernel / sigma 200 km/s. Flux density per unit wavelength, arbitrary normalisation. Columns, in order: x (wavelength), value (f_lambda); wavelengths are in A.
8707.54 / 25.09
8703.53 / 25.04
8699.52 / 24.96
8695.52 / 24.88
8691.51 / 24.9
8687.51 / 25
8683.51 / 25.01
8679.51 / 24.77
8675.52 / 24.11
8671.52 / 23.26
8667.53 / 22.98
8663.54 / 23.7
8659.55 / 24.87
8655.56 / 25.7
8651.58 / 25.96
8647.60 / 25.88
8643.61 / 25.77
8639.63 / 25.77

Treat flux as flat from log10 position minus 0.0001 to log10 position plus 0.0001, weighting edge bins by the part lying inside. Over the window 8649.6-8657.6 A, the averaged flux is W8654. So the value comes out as 25.8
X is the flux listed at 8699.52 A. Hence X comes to 24.96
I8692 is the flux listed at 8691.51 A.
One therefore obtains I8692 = 24.9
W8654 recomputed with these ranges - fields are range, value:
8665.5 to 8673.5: 23.1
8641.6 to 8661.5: 25.6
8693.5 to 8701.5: 24.9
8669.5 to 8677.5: 23.7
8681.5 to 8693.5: 25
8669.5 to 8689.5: 24.4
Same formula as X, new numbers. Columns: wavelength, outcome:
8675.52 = 24.11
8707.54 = 25.09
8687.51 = 25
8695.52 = 24.88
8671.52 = 23.26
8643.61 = 25.77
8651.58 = 25.96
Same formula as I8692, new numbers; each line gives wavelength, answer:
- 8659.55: 24.87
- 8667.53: 22.98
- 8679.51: 24.77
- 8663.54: 23.7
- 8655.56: 25.7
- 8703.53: 25.04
